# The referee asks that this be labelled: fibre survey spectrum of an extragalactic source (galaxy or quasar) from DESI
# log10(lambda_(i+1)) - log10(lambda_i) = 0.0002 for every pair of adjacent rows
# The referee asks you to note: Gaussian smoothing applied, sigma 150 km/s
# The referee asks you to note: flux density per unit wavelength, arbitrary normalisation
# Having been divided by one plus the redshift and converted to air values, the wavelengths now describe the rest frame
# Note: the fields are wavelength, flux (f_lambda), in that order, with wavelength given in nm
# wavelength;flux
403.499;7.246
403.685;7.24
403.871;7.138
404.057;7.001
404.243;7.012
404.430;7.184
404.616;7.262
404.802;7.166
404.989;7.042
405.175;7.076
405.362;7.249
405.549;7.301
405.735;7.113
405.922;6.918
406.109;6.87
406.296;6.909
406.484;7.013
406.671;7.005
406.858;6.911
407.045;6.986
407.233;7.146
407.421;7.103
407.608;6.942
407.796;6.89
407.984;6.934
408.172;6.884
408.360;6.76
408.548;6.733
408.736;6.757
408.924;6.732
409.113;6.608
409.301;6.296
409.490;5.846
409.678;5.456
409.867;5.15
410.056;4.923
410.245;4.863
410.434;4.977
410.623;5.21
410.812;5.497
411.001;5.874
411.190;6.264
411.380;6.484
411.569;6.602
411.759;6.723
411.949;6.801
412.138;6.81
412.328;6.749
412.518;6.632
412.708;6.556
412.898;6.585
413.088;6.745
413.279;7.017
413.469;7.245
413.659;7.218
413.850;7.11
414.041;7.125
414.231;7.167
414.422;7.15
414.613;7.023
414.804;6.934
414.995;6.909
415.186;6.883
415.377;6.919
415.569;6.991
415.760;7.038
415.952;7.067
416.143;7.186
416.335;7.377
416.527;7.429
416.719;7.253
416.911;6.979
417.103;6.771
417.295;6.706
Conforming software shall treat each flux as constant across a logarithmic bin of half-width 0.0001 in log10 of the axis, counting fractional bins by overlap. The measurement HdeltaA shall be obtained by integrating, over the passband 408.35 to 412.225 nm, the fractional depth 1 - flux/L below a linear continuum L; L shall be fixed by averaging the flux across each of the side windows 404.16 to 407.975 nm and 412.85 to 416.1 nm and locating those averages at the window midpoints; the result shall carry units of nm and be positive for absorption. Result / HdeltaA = 0.54 nm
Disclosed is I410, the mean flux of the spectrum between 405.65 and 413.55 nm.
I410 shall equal 6.49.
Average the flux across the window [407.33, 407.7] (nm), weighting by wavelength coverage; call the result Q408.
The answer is 7.03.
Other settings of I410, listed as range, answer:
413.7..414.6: 7.13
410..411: 5.18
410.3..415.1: 6.6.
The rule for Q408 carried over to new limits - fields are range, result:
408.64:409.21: 6.7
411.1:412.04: 6.57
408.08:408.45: 6.82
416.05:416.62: 7.32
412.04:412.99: 6.67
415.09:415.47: 6.91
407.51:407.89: 6.92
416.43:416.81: 7.34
